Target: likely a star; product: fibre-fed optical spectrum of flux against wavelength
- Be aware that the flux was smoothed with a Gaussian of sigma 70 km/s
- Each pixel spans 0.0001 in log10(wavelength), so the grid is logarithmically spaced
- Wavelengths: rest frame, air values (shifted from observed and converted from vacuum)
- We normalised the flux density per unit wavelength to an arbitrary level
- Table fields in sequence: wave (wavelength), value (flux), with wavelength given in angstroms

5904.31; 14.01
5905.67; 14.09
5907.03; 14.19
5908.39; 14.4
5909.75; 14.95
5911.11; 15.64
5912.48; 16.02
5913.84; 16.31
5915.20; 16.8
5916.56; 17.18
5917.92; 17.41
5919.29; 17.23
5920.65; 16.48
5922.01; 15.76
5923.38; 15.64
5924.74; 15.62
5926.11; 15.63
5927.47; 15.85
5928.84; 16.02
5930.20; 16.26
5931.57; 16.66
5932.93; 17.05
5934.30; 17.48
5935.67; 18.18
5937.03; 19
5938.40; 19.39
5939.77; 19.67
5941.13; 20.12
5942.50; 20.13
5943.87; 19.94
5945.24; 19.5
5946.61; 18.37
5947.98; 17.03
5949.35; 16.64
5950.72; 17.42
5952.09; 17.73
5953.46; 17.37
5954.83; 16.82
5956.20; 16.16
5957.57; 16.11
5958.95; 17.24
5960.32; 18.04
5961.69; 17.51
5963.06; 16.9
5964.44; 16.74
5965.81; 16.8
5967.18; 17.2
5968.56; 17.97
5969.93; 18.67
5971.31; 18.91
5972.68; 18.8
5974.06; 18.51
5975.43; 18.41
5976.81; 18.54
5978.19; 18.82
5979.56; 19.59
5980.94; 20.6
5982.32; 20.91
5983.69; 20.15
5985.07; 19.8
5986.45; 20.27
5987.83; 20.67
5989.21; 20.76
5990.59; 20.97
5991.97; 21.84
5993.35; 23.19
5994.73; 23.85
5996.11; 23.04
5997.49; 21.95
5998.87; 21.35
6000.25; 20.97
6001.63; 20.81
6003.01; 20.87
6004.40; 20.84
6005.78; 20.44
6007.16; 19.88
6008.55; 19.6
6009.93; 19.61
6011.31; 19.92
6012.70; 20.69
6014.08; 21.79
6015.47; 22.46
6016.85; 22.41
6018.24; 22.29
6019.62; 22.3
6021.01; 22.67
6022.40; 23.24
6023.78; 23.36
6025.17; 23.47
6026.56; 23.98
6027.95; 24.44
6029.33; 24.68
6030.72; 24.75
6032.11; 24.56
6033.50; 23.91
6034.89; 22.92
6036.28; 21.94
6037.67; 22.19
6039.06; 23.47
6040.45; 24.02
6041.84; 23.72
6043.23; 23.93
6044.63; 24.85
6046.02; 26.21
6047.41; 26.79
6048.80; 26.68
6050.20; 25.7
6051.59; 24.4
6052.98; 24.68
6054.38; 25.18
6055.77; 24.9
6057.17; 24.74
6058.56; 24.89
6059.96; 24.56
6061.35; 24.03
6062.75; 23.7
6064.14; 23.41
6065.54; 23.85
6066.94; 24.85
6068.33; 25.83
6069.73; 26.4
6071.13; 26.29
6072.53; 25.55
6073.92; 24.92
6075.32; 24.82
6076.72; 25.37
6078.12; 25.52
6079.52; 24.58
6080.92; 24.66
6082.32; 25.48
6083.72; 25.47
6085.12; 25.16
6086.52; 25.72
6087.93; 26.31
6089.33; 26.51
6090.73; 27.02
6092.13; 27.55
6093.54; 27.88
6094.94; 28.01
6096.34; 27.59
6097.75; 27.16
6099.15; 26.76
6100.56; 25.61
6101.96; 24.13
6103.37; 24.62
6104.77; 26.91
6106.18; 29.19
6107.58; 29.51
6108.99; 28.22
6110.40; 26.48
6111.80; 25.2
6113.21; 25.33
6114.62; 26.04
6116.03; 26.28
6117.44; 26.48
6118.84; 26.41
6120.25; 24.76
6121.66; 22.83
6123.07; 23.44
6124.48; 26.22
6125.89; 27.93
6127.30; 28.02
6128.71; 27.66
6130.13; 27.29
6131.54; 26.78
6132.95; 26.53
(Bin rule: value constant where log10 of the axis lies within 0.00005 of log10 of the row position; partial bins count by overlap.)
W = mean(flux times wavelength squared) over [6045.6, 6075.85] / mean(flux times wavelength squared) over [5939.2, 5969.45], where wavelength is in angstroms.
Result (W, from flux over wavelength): 1.46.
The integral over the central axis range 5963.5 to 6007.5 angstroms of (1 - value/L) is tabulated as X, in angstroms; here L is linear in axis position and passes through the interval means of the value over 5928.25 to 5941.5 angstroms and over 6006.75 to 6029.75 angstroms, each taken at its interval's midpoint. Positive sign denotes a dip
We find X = 1.0 angstroms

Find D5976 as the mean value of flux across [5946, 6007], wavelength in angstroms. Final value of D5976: 19.2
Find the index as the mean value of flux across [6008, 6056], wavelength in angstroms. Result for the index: 23.5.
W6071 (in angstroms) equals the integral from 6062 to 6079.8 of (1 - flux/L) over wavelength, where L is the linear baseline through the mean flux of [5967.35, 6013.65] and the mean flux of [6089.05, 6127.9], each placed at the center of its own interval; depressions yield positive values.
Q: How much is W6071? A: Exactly -0.3 angstroms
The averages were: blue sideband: 20.3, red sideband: 26.5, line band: 25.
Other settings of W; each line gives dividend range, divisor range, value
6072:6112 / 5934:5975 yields 1.53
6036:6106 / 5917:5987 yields 1.47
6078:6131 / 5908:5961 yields 1.62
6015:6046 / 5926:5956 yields 1.36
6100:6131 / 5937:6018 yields 1.41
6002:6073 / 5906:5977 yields 1.41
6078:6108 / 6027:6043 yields 1.14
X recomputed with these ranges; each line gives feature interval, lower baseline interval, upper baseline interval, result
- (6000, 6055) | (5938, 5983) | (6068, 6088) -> -1.6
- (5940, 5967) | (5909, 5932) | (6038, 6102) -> 0.7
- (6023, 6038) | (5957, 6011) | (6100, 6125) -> -1.2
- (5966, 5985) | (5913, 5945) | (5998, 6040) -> 0.9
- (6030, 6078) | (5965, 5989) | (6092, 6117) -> -1.9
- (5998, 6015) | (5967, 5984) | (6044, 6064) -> 0.6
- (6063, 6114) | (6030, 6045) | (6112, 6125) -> -2.8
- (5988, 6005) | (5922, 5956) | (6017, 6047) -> -0.3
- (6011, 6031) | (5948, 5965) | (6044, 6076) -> -0.7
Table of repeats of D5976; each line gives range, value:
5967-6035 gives 21.3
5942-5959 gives 17.7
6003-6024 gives 21.4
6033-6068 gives 24.4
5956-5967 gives 17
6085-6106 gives 26.6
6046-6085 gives 25.1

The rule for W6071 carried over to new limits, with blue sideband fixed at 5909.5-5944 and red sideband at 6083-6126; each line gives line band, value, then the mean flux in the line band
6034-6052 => -0.9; 24.4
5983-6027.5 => -0.8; 21.6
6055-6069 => -0.2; 24.5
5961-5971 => 0.9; 17.5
